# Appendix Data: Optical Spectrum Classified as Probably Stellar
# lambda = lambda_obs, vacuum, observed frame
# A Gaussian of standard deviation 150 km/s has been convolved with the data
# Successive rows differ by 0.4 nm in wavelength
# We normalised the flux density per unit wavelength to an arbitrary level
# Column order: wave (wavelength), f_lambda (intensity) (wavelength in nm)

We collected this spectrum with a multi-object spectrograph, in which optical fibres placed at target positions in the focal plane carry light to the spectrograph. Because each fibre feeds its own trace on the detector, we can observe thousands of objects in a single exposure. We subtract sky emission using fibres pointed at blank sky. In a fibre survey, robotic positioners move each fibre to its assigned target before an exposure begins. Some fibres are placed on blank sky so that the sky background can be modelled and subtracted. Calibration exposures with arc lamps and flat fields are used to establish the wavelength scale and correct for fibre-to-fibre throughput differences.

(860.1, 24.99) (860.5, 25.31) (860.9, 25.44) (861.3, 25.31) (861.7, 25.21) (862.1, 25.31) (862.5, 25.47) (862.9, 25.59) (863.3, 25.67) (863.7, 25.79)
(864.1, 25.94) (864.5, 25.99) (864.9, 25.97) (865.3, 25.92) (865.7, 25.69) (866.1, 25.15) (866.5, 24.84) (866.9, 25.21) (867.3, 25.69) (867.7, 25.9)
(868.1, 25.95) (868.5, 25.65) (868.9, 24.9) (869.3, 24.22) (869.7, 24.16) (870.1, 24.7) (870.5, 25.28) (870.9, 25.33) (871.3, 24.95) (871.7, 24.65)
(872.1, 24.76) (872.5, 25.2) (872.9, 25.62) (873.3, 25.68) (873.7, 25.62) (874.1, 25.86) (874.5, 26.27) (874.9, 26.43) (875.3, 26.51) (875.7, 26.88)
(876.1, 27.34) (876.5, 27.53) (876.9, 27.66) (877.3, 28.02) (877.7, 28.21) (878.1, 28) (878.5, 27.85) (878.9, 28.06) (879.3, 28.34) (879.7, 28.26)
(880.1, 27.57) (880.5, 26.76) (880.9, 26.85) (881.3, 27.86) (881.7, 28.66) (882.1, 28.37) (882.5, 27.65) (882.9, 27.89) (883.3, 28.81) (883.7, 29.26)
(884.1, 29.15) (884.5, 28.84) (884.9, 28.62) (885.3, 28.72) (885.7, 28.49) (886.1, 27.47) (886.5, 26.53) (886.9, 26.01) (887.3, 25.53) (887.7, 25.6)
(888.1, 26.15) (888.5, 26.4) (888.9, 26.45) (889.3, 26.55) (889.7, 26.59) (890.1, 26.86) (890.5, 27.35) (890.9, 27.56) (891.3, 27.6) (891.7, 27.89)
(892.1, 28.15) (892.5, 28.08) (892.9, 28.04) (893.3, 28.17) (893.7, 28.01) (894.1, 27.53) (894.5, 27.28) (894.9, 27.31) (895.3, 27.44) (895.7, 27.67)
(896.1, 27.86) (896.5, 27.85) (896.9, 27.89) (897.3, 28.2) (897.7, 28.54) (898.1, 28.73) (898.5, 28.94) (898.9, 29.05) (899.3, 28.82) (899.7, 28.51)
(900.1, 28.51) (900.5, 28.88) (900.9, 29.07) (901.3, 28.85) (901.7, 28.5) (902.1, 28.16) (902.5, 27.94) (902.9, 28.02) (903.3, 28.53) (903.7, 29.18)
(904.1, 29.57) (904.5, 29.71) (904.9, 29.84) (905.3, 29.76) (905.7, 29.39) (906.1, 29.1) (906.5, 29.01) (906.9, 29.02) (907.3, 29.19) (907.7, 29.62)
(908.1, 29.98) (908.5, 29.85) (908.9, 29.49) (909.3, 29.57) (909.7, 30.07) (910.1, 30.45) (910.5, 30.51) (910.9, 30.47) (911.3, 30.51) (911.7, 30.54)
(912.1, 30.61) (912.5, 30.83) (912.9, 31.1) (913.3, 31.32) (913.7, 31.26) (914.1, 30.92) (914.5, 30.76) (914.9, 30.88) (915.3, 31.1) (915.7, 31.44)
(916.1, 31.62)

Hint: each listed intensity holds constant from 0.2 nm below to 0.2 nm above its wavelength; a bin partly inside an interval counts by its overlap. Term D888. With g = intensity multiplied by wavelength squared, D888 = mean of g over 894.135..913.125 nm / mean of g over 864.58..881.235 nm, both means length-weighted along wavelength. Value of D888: 1.19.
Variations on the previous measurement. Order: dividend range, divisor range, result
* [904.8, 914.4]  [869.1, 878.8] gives 1.25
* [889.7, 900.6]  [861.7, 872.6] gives 1.18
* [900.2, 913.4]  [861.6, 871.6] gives 1.28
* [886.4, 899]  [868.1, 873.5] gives 1.15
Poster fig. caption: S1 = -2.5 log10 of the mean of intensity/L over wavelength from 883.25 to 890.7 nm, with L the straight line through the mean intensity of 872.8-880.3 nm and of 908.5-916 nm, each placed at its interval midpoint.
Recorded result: 0.03 mag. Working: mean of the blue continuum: 27.2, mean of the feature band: 27.3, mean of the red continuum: 30.6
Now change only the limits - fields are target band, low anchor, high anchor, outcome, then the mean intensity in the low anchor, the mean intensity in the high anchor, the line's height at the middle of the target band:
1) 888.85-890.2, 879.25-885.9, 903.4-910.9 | 0.080 mag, 28.2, 29.6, 28.6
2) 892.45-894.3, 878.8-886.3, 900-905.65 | 0.024 mag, 28.2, 28.9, 28.6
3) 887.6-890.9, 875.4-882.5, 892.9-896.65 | 0.045 mag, 27.8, 27.7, 27.7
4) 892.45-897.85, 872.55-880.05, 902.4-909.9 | 0.026 mag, 27.1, 29.3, 28.5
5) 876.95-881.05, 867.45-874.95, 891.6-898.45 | -0.066 mag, 25.3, 27.9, 26.2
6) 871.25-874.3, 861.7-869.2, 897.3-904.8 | 0.038 mag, 25.6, 28.8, 26.2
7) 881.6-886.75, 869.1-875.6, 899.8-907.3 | -0.063 mag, 25.4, 28.9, 26.7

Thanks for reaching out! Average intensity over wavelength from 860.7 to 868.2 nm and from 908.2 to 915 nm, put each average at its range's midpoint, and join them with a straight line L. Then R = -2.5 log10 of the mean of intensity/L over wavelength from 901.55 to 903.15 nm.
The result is 0.05 mag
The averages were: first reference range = 25.6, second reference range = 30.5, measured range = 28.2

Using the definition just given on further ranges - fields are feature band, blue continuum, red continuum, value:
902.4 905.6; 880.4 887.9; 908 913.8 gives 0.023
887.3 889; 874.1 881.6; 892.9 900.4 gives 0.071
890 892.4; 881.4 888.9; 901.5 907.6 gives 0.018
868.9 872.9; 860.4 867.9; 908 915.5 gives 0.060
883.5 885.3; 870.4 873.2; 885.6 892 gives -0.101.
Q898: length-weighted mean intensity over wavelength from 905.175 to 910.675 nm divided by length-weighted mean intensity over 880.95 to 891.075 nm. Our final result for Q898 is 1.08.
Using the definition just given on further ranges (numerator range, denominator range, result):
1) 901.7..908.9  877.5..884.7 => 1.04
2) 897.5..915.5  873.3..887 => 1.07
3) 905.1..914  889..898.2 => 1.09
